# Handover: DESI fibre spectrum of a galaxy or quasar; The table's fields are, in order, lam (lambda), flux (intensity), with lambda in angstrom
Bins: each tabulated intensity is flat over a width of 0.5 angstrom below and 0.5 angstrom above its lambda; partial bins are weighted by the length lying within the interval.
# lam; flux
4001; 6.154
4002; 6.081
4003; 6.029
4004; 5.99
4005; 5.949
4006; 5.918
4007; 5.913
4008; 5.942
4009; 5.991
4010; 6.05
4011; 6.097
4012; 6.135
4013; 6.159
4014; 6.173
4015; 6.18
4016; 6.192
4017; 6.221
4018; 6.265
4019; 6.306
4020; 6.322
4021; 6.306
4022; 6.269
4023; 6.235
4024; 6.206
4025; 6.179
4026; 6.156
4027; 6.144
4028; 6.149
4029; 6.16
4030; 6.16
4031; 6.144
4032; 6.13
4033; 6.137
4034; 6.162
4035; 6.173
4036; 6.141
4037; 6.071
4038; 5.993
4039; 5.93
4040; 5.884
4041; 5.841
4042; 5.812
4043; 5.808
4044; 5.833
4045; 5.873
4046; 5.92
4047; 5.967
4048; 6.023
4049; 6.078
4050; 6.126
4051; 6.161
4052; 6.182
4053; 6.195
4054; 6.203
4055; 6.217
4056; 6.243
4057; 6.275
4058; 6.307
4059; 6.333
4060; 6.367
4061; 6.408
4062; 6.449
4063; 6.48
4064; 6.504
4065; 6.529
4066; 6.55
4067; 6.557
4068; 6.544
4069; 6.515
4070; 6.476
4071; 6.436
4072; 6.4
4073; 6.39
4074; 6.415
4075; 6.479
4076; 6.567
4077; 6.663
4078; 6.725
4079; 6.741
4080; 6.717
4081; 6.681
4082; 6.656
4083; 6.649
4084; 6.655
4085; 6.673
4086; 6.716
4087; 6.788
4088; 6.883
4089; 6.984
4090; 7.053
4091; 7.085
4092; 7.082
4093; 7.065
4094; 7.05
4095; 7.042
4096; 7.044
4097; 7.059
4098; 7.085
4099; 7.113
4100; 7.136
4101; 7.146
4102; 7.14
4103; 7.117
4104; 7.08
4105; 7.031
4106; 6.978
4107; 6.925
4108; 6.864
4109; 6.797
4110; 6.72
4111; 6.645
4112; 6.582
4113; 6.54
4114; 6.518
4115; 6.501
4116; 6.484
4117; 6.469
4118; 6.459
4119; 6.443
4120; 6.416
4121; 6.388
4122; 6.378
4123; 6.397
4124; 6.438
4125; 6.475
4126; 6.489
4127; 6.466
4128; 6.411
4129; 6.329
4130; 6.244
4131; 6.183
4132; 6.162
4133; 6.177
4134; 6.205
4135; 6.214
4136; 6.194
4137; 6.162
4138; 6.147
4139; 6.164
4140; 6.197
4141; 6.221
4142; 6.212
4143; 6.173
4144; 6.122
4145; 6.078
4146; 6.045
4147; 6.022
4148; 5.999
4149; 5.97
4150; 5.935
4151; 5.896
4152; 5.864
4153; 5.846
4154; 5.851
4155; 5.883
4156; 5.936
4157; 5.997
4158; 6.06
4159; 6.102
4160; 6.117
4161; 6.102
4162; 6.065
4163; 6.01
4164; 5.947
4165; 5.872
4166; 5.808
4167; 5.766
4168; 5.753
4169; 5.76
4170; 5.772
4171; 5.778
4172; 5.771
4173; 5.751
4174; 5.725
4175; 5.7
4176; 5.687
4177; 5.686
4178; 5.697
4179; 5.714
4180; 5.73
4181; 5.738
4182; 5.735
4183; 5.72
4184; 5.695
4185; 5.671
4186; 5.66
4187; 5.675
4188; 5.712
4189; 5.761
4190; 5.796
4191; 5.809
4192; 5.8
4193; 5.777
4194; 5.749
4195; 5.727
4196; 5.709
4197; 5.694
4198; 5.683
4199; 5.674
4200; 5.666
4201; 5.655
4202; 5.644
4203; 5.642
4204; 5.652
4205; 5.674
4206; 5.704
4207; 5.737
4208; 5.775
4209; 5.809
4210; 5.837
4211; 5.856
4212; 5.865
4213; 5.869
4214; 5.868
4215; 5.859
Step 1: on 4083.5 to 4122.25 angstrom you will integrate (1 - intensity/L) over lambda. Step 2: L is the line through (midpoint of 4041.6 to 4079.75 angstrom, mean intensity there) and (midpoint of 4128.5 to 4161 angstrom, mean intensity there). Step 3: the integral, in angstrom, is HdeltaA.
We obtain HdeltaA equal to -3.9 angstrom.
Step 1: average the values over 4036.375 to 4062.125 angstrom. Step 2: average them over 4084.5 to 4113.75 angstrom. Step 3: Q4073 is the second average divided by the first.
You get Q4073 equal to 1.14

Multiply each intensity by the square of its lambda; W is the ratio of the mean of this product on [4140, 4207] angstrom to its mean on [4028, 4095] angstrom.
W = 0.96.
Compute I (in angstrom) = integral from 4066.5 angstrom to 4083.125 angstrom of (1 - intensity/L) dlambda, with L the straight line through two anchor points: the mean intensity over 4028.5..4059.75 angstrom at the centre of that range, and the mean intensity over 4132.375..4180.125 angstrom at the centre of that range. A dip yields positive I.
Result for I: -1.4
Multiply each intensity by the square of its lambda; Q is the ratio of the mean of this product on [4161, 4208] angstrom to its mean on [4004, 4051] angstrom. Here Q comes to 1.02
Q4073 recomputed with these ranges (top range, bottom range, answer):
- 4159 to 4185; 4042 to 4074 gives 0.93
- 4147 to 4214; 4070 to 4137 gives 0.87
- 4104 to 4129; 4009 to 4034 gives 1.06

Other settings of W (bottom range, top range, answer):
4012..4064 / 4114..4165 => 1.06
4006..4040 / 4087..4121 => 1.16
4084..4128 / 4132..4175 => 0.90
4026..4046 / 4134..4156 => 1.06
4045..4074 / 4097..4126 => 1.09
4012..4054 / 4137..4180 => 1.03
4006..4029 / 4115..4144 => 1.08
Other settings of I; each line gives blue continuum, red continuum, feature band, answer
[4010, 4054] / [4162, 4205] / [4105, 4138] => -3.2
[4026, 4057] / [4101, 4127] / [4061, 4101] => -2.2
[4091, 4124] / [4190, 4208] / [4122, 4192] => 2.6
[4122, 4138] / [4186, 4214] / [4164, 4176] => 0.4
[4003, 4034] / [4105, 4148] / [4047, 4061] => 0.0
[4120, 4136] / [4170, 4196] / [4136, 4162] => 0.2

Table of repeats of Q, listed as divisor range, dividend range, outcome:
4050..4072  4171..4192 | 0.95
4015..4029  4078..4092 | 1.13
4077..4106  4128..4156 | 0.90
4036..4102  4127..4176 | 0.96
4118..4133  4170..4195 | 0.92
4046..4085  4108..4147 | 1.02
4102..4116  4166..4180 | 0.87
